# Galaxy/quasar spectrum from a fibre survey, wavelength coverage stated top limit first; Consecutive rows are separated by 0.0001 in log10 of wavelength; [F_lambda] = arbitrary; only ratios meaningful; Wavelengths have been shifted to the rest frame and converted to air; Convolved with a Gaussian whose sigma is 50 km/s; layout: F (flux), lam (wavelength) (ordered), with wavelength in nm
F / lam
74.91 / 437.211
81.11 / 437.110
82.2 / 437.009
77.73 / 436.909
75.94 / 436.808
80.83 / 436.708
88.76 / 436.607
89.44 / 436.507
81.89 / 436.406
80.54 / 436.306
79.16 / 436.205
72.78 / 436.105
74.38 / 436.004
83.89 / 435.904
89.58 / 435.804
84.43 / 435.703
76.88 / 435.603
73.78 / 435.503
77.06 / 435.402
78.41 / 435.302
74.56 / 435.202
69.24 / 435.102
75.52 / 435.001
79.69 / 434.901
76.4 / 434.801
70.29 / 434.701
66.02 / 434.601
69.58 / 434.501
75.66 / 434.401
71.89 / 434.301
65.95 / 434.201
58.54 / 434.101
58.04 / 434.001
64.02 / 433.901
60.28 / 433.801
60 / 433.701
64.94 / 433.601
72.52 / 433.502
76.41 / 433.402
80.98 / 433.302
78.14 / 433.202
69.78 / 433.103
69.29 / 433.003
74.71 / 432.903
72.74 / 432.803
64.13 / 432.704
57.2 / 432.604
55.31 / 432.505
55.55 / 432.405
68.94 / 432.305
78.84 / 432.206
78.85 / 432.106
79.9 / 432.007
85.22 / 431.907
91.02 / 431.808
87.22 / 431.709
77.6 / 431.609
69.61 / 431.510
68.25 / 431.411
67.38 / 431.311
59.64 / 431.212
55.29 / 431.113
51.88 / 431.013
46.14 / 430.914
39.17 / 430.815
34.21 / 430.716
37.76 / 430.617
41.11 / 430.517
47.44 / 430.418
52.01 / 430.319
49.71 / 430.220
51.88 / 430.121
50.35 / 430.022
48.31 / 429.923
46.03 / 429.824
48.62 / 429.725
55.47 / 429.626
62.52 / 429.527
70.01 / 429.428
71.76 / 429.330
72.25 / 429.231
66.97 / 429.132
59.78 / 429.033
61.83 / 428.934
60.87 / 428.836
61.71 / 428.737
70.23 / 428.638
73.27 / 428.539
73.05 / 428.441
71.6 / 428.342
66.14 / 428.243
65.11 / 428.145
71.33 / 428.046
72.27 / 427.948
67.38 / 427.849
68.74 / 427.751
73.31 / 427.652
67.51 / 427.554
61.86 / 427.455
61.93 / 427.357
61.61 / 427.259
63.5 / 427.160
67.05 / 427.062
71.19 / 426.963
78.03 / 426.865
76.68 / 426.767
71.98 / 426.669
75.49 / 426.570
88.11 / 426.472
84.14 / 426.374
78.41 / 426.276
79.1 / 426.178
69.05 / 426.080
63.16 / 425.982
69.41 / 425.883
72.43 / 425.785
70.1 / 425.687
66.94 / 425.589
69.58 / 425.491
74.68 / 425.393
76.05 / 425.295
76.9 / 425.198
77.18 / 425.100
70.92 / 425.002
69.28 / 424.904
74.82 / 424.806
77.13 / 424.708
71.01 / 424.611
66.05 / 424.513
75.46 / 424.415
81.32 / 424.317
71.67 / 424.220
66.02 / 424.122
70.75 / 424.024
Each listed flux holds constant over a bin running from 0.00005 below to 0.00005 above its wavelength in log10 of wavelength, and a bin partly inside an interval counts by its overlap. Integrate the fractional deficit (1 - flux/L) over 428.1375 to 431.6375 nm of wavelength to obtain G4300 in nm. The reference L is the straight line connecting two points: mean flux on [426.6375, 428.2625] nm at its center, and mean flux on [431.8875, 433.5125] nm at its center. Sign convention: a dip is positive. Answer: 0.58 nm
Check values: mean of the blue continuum 68.6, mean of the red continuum 71.4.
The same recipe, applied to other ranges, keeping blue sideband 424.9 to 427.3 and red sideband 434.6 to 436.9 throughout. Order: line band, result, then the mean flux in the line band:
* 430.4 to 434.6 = 0.62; 65.4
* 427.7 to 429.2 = 0.14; 67.4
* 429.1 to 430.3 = 0.28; 57.6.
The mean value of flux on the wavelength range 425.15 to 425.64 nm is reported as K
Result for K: 72.9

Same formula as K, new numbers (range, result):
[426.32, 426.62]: 82.4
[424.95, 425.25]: 75.1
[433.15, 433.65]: 74.7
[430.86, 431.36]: 55.9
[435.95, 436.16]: 74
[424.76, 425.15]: 72.9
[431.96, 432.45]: 72.5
